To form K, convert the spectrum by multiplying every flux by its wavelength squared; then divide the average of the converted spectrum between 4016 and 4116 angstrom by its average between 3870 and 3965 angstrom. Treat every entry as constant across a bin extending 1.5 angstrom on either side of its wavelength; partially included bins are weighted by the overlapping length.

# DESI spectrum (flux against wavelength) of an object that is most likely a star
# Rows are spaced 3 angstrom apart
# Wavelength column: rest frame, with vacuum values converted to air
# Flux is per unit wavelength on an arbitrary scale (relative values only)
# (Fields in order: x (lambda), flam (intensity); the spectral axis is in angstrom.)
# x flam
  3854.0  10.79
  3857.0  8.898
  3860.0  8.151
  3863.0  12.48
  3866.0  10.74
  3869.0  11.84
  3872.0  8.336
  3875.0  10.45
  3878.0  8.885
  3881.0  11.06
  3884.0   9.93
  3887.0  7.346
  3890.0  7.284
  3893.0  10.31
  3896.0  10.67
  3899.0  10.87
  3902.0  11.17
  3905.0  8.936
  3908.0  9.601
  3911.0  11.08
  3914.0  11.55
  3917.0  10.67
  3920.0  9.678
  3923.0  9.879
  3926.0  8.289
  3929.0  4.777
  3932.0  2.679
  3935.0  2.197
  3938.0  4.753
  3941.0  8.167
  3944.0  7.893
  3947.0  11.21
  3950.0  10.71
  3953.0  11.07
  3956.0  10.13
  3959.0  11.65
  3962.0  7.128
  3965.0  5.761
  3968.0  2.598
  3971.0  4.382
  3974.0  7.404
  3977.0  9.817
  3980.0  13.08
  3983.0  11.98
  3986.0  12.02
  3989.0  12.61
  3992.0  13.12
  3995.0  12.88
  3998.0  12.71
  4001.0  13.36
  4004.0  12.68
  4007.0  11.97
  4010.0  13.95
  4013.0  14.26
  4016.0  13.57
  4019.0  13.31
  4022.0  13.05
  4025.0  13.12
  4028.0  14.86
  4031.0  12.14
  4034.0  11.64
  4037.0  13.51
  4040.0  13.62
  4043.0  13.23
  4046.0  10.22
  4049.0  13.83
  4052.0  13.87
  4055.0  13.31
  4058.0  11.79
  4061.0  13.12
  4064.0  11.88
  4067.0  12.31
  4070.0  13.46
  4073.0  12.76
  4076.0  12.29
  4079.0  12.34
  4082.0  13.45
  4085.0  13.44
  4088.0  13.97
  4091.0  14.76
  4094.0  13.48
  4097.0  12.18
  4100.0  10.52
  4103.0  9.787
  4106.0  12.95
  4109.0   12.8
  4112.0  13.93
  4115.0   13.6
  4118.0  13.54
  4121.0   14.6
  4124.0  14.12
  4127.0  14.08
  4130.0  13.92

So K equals 1.55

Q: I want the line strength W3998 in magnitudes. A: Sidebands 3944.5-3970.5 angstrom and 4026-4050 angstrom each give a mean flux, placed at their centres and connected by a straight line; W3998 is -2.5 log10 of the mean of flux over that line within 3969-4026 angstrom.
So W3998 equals -0.11 mag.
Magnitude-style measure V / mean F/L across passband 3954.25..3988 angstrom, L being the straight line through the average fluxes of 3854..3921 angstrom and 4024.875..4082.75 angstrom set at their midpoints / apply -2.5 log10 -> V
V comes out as 0.286 mag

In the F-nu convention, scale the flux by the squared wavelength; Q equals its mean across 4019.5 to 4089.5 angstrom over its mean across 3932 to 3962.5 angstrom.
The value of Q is 1.7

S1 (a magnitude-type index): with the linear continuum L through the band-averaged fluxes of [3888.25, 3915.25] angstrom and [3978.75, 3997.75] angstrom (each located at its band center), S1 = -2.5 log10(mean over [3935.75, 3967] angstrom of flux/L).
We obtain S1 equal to 0.32 mag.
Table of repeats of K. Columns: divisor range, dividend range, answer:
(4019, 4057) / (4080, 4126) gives 1.04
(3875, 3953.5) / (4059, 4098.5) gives 1.59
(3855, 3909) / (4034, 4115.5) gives 1.43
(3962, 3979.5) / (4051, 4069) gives 2.04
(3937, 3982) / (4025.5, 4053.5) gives 1.60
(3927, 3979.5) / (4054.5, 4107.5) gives 1.84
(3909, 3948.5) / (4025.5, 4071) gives 1.72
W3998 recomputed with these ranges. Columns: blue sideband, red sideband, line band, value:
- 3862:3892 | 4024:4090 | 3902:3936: 0.25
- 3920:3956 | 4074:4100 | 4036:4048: -0.11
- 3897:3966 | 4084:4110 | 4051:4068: -0.08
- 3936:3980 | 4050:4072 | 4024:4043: -0.14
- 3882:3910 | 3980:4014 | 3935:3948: 0.47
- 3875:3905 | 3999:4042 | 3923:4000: 0.31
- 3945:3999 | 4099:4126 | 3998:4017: -0.23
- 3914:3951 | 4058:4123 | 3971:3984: -0.07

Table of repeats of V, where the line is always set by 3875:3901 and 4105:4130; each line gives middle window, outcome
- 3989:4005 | -0.120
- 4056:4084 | 0.022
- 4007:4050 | -0.085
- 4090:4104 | 0.104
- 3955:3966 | 0.242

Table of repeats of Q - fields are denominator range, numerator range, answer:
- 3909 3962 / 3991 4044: 1.60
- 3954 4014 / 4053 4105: 1.24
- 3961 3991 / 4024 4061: 1.52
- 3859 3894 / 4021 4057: 1.45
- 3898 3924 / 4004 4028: 1.36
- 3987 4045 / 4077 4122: 1.03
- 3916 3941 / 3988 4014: 2.04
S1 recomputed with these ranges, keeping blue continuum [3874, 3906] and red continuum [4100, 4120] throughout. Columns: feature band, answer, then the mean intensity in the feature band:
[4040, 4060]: -0.083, 12.8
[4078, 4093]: -0.110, 13.6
